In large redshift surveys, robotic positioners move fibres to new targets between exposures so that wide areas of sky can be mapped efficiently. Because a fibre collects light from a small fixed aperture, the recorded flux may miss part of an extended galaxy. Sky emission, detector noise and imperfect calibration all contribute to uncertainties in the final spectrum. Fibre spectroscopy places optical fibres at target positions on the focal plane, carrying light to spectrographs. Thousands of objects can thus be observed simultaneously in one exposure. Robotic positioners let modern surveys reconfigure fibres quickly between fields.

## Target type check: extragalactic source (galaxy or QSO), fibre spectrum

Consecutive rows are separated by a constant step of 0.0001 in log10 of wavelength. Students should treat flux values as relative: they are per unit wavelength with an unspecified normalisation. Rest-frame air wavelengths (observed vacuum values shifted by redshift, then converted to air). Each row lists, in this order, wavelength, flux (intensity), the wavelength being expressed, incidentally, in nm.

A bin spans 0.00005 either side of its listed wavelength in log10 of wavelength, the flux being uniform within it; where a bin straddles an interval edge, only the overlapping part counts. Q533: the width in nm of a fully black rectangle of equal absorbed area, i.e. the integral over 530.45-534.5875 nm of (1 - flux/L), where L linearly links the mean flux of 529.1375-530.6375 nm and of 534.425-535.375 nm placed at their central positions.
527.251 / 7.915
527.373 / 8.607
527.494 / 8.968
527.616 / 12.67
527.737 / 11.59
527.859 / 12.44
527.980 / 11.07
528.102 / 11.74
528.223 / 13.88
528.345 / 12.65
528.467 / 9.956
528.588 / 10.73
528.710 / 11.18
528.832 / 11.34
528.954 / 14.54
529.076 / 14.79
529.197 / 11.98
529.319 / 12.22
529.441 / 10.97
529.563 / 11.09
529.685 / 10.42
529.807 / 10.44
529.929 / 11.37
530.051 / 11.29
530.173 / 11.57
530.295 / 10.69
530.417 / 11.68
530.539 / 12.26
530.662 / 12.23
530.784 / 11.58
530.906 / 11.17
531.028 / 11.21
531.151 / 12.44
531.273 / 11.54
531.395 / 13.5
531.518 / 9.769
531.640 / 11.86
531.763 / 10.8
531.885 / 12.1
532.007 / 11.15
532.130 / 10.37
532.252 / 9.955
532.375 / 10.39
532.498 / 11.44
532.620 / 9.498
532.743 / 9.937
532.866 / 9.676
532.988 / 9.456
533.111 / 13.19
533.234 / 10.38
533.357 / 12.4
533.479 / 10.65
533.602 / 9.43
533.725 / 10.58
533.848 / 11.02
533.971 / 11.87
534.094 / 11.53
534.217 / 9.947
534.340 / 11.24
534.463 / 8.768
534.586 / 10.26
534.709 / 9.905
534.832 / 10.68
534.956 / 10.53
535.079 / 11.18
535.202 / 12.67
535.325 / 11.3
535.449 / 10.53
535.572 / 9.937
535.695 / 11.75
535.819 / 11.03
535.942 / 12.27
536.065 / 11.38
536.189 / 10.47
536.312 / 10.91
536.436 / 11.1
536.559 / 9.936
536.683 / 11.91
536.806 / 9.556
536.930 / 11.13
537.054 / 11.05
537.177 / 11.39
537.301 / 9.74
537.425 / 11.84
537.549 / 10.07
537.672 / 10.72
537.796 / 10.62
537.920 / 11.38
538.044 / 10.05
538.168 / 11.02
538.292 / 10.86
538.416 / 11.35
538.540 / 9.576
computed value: 0.00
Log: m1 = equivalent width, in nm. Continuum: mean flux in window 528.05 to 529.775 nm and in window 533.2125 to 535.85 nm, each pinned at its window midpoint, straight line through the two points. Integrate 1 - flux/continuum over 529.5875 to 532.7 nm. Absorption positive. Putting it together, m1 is 0.07 nm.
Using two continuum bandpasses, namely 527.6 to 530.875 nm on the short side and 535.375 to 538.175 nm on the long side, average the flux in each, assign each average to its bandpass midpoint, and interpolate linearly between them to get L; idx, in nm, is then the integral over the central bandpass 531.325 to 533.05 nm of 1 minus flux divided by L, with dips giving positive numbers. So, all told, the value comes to 0.11 nm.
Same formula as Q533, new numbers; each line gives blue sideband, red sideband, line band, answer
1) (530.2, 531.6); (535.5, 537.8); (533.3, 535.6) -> 0.08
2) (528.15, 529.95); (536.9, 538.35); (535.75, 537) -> 0.00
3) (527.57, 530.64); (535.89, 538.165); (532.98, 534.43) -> 0.03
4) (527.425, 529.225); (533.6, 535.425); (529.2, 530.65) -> 0.04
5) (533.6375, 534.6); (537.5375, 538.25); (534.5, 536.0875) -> -0.05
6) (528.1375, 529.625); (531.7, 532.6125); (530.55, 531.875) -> -0.06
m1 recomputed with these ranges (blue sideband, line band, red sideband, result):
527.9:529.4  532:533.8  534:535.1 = 0.06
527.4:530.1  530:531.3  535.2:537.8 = -0.01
